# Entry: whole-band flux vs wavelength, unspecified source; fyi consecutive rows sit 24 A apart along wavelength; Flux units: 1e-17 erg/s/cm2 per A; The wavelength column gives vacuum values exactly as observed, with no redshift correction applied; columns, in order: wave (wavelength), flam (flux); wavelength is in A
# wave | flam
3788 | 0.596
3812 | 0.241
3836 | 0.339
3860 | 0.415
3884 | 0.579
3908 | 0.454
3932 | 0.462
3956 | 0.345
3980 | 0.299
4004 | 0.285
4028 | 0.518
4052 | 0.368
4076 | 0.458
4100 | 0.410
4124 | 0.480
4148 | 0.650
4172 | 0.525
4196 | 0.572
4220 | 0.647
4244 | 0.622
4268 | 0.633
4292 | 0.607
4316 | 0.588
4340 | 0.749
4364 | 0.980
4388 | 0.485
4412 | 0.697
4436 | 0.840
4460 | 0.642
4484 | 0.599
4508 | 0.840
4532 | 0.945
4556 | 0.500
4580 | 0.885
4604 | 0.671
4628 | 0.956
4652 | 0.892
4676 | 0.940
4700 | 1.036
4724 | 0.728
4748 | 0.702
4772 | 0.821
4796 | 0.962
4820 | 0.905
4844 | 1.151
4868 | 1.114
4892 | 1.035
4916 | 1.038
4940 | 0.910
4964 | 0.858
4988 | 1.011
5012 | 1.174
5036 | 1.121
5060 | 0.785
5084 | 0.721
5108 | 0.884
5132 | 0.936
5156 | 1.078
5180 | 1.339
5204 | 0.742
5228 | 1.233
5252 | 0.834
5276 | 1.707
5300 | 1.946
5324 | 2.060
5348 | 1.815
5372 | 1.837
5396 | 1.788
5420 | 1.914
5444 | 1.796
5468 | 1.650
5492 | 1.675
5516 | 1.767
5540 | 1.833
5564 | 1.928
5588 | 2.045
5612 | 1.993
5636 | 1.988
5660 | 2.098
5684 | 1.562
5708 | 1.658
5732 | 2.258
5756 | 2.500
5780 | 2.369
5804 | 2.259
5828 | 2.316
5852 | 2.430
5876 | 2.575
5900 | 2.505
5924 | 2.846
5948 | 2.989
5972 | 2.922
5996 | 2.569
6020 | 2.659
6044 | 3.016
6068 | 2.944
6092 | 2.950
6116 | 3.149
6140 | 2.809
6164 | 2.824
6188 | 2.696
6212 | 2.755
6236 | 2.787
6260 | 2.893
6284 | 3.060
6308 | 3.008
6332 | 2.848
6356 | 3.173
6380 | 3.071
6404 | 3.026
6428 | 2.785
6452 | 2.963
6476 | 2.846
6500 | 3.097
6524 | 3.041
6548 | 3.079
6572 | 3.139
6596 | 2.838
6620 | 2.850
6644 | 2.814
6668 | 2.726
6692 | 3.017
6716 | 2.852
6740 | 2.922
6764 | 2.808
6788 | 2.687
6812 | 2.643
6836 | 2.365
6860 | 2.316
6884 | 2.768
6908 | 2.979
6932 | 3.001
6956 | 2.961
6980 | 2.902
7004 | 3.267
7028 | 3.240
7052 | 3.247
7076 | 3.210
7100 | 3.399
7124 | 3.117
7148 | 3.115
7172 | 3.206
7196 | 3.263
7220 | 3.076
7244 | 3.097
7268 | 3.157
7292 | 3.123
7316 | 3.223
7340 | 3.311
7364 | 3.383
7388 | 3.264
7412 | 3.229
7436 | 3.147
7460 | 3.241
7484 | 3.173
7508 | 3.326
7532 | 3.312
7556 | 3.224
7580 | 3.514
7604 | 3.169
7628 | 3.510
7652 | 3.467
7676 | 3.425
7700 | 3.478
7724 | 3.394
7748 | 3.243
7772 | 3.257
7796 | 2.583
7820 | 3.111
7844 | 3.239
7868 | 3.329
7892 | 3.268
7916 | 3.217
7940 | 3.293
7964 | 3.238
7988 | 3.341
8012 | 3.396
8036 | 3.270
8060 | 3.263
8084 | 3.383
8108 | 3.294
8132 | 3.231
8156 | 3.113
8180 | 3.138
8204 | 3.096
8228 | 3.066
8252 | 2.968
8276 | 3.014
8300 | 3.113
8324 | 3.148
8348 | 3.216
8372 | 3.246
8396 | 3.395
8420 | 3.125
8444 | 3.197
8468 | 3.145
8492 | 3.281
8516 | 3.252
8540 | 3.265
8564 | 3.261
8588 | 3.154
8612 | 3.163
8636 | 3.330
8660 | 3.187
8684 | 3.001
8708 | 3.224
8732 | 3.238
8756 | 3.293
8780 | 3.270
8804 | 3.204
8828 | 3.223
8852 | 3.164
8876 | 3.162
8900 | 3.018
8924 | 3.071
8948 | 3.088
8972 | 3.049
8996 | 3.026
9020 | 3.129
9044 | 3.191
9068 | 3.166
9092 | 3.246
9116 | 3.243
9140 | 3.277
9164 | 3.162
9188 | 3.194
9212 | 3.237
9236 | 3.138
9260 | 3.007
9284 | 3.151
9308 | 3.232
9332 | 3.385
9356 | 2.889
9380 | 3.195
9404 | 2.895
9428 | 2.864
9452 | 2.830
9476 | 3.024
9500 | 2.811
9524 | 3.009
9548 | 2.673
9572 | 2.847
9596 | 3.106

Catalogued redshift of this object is 0.323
